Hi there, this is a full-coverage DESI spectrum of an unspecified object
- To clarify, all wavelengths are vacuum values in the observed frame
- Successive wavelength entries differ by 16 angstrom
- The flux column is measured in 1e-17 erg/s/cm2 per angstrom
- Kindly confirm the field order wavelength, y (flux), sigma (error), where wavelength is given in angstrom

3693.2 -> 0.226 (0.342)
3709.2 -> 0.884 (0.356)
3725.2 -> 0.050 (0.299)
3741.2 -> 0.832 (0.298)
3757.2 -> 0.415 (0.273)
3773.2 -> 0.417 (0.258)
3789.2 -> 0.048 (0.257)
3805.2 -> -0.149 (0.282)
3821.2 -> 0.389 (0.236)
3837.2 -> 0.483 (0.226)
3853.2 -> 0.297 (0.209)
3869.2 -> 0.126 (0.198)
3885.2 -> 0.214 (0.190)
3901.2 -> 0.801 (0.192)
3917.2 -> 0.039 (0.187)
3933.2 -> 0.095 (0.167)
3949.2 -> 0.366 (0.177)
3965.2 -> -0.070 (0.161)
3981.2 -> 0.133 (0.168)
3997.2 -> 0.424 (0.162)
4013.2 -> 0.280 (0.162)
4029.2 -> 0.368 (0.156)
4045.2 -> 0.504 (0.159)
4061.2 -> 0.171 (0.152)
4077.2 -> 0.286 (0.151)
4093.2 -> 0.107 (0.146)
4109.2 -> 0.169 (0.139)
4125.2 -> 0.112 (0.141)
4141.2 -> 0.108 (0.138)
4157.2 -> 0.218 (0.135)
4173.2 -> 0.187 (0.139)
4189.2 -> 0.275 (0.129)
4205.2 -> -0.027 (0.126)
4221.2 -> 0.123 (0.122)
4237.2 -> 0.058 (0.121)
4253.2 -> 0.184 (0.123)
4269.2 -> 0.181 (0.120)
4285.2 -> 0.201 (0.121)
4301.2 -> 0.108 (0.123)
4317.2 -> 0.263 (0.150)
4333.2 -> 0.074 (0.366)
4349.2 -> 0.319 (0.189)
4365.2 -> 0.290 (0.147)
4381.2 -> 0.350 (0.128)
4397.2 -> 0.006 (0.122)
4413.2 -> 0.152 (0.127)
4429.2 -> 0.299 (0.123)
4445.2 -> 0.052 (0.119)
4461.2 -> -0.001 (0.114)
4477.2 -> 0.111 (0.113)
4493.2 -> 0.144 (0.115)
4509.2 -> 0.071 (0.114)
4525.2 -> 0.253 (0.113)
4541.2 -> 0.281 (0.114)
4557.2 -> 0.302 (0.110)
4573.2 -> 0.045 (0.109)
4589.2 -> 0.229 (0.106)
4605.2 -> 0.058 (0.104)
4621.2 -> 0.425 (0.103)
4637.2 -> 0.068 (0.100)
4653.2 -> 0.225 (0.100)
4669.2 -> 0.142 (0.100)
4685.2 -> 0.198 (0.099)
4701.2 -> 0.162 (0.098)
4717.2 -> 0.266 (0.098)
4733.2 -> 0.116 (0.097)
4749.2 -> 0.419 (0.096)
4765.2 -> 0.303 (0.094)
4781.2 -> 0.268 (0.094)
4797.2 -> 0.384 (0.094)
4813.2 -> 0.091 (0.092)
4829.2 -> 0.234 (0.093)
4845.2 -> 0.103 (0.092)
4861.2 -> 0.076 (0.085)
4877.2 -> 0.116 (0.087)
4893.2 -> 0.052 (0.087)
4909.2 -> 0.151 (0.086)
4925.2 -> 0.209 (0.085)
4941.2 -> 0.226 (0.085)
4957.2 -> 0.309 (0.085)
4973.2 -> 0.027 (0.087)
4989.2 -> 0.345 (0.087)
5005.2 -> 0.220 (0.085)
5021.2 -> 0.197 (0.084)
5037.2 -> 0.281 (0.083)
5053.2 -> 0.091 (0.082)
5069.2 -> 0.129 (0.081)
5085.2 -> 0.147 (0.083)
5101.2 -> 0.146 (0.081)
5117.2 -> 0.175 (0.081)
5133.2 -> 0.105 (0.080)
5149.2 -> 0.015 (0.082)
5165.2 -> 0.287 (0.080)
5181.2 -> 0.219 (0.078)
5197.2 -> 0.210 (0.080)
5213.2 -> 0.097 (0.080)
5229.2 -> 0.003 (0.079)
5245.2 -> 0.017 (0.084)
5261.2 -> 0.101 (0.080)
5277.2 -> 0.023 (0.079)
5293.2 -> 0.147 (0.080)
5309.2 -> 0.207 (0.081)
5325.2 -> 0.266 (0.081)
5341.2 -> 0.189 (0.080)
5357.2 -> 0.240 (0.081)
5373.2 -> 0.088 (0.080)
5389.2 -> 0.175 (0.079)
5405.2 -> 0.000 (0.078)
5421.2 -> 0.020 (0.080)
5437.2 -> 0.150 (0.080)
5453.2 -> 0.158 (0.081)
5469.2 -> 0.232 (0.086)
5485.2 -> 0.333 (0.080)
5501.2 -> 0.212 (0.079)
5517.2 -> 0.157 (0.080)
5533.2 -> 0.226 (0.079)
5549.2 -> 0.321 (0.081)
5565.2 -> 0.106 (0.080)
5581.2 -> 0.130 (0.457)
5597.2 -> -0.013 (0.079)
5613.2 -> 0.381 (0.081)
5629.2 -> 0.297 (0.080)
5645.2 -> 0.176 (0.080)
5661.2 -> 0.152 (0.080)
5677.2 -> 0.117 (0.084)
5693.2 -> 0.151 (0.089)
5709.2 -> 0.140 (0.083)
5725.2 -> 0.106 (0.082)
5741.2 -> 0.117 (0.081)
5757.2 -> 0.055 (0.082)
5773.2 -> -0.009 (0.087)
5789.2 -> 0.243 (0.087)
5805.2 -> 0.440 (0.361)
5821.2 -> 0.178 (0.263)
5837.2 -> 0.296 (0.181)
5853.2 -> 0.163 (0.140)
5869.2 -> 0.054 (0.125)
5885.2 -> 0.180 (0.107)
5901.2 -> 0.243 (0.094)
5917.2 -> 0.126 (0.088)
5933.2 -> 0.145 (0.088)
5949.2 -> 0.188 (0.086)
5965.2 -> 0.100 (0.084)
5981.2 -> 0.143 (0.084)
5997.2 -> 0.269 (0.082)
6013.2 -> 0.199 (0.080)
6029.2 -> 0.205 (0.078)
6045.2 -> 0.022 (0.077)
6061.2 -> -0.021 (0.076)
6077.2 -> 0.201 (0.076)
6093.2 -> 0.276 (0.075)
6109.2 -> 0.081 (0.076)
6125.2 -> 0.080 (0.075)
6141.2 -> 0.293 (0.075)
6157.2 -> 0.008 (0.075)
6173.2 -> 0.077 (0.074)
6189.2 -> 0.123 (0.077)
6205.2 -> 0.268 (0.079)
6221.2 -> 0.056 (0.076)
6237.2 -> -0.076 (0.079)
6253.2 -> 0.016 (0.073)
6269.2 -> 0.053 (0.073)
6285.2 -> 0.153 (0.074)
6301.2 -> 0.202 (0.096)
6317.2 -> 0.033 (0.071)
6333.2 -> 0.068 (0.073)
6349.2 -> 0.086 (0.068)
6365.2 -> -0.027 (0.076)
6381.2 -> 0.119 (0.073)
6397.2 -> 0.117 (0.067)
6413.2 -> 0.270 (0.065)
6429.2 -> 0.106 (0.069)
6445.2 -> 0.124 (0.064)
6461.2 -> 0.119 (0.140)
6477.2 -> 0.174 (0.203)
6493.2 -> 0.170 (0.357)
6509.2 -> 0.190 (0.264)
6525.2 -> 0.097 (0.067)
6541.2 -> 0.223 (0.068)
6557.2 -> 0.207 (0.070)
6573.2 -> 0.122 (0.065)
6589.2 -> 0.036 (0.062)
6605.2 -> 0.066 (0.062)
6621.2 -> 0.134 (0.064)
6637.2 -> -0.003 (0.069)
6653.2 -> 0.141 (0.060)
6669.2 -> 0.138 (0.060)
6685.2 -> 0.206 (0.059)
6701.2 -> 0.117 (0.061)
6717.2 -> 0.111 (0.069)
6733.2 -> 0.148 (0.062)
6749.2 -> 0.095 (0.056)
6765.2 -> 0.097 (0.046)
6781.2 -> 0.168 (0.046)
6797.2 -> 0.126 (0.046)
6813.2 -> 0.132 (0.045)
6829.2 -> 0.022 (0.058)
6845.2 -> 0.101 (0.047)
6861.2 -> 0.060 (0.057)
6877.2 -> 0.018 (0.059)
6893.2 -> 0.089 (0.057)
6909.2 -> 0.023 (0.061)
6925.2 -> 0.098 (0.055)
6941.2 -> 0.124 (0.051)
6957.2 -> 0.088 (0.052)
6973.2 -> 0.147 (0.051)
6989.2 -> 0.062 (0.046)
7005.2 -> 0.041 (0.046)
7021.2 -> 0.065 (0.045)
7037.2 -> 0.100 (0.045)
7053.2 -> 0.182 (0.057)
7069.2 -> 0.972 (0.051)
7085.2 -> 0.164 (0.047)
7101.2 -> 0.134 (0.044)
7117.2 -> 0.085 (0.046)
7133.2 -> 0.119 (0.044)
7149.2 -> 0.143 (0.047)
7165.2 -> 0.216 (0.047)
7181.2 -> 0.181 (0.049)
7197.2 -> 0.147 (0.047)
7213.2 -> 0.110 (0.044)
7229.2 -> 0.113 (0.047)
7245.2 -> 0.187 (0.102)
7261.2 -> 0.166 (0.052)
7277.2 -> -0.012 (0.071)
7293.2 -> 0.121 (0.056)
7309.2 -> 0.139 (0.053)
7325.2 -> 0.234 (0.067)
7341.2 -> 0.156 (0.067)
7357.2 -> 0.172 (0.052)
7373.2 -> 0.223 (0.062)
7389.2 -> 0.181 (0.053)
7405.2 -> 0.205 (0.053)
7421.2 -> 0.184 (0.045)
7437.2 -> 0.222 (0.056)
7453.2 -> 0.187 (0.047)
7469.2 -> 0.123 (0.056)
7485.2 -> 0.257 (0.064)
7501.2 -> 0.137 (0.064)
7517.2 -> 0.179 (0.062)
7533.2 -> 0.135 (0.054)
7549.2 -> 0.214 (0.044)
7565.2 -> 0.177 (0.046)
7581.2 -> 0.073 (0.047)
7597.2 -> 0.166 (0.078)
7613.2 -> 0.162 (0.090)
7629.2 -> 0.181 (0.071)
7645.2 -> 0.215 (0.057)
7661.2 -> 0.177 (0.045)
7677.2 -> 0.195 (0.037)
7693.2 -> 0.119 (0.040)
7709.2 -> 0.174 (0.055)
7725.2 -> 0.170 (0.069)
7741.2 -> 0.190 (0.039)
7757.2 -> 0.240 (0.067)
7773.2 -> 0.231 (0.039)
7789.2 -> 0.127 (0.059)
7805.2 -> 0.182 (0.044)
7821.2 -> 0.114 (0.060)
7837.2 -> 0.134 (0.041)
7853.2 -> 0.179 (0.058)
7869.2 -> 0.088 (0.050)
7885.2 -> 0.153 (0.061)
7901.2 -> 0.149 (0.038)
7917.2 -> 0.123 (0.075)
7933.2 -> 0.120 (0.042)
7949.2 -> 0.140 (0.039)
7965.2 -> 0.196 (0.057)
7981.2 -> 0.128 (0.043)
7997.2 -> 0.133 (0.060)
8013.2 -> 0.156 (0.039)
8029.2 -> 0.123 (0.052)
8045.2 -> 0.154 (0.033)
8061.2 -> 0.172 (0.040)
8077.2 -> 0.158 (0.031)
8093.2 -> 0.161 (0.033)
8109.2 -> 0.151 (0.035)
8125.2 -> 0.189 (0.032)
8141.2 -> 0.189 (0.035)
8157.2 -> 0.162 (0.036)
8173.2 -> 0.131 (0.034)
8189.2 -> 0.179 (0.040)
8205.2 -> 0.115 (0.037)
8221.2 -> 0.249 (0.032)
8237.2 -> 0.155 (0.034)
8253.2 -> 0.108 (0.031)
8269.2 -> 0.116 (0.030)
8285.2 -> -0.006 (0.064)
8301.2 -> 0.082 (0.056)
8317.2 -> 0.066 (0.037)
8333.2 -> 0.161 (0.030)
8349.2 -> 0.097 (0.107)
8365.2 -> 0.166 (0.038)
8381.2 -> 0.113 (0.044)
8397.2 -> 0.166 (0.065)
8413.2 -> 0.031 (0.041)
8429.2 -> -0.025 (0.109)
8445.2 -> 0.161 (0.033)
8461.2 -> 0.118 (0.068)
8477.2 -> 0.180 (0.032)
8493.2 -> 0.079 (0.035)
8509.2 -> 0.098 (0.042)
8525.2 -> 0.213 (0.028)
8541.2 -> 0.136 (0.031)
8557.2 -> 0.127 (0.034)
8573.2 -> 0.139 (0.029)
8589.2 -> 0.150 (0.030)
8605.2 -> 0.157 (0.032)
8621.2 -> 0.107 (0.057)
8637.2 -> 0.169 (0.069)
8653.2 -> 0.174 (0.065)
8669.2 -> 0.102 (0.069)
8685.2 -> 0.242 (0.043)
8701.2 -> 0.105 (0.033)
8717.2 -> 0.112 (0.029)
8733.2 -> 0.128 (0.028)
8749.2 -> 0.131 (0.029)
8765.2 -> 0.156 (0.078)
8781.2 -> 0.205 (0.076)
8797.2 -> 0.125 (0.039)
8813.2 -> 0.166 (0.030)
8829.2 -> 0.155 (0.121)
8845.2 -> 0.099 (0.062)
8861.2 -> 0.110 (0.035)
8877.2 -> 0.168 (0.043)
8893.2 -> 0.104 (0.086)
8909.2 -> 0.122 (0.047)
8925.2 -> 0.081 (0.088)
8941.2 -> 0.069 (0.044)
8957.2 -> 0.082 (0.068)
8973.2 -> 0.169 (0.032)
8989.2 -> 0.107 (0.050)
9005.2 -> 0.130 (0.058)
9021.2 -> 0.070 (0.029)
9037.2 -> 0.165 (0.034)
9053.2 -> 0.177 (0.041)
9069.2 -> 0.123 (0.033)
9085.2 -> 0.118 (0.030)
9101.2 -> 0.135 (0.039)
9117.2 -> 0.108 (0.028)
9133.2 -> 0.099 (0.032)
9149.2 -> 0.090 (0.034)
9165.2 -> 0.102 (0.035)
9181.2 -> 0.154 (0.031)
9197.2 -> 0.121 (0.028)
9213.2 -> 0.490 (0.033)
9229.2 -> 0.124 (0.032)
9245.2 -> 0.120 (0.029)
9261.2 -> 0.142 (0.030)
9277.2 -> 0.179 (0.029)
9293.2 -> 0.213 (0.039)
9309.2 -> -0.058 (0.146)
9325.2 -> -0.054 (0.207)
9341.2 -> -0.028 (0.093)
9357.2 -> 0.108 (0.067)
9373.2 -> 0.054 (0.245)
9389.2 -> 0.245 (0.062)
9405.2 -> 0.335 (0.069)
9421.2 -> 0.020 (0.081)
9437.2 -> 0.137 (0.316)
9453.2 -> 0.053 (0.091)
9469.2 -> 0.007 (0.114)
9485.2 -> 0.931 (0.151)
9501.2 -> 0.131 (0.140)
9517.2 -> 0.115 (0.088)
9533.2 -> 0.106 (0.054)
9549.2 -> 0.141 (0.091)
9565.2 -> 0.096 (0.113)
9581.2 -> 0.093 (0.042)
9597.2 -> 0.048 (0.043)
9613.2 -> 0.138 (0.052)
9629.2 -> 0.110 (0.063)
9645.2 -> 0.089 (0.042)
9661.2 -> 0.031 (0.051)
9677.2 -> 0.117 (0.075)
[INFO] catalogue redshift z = 0.895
